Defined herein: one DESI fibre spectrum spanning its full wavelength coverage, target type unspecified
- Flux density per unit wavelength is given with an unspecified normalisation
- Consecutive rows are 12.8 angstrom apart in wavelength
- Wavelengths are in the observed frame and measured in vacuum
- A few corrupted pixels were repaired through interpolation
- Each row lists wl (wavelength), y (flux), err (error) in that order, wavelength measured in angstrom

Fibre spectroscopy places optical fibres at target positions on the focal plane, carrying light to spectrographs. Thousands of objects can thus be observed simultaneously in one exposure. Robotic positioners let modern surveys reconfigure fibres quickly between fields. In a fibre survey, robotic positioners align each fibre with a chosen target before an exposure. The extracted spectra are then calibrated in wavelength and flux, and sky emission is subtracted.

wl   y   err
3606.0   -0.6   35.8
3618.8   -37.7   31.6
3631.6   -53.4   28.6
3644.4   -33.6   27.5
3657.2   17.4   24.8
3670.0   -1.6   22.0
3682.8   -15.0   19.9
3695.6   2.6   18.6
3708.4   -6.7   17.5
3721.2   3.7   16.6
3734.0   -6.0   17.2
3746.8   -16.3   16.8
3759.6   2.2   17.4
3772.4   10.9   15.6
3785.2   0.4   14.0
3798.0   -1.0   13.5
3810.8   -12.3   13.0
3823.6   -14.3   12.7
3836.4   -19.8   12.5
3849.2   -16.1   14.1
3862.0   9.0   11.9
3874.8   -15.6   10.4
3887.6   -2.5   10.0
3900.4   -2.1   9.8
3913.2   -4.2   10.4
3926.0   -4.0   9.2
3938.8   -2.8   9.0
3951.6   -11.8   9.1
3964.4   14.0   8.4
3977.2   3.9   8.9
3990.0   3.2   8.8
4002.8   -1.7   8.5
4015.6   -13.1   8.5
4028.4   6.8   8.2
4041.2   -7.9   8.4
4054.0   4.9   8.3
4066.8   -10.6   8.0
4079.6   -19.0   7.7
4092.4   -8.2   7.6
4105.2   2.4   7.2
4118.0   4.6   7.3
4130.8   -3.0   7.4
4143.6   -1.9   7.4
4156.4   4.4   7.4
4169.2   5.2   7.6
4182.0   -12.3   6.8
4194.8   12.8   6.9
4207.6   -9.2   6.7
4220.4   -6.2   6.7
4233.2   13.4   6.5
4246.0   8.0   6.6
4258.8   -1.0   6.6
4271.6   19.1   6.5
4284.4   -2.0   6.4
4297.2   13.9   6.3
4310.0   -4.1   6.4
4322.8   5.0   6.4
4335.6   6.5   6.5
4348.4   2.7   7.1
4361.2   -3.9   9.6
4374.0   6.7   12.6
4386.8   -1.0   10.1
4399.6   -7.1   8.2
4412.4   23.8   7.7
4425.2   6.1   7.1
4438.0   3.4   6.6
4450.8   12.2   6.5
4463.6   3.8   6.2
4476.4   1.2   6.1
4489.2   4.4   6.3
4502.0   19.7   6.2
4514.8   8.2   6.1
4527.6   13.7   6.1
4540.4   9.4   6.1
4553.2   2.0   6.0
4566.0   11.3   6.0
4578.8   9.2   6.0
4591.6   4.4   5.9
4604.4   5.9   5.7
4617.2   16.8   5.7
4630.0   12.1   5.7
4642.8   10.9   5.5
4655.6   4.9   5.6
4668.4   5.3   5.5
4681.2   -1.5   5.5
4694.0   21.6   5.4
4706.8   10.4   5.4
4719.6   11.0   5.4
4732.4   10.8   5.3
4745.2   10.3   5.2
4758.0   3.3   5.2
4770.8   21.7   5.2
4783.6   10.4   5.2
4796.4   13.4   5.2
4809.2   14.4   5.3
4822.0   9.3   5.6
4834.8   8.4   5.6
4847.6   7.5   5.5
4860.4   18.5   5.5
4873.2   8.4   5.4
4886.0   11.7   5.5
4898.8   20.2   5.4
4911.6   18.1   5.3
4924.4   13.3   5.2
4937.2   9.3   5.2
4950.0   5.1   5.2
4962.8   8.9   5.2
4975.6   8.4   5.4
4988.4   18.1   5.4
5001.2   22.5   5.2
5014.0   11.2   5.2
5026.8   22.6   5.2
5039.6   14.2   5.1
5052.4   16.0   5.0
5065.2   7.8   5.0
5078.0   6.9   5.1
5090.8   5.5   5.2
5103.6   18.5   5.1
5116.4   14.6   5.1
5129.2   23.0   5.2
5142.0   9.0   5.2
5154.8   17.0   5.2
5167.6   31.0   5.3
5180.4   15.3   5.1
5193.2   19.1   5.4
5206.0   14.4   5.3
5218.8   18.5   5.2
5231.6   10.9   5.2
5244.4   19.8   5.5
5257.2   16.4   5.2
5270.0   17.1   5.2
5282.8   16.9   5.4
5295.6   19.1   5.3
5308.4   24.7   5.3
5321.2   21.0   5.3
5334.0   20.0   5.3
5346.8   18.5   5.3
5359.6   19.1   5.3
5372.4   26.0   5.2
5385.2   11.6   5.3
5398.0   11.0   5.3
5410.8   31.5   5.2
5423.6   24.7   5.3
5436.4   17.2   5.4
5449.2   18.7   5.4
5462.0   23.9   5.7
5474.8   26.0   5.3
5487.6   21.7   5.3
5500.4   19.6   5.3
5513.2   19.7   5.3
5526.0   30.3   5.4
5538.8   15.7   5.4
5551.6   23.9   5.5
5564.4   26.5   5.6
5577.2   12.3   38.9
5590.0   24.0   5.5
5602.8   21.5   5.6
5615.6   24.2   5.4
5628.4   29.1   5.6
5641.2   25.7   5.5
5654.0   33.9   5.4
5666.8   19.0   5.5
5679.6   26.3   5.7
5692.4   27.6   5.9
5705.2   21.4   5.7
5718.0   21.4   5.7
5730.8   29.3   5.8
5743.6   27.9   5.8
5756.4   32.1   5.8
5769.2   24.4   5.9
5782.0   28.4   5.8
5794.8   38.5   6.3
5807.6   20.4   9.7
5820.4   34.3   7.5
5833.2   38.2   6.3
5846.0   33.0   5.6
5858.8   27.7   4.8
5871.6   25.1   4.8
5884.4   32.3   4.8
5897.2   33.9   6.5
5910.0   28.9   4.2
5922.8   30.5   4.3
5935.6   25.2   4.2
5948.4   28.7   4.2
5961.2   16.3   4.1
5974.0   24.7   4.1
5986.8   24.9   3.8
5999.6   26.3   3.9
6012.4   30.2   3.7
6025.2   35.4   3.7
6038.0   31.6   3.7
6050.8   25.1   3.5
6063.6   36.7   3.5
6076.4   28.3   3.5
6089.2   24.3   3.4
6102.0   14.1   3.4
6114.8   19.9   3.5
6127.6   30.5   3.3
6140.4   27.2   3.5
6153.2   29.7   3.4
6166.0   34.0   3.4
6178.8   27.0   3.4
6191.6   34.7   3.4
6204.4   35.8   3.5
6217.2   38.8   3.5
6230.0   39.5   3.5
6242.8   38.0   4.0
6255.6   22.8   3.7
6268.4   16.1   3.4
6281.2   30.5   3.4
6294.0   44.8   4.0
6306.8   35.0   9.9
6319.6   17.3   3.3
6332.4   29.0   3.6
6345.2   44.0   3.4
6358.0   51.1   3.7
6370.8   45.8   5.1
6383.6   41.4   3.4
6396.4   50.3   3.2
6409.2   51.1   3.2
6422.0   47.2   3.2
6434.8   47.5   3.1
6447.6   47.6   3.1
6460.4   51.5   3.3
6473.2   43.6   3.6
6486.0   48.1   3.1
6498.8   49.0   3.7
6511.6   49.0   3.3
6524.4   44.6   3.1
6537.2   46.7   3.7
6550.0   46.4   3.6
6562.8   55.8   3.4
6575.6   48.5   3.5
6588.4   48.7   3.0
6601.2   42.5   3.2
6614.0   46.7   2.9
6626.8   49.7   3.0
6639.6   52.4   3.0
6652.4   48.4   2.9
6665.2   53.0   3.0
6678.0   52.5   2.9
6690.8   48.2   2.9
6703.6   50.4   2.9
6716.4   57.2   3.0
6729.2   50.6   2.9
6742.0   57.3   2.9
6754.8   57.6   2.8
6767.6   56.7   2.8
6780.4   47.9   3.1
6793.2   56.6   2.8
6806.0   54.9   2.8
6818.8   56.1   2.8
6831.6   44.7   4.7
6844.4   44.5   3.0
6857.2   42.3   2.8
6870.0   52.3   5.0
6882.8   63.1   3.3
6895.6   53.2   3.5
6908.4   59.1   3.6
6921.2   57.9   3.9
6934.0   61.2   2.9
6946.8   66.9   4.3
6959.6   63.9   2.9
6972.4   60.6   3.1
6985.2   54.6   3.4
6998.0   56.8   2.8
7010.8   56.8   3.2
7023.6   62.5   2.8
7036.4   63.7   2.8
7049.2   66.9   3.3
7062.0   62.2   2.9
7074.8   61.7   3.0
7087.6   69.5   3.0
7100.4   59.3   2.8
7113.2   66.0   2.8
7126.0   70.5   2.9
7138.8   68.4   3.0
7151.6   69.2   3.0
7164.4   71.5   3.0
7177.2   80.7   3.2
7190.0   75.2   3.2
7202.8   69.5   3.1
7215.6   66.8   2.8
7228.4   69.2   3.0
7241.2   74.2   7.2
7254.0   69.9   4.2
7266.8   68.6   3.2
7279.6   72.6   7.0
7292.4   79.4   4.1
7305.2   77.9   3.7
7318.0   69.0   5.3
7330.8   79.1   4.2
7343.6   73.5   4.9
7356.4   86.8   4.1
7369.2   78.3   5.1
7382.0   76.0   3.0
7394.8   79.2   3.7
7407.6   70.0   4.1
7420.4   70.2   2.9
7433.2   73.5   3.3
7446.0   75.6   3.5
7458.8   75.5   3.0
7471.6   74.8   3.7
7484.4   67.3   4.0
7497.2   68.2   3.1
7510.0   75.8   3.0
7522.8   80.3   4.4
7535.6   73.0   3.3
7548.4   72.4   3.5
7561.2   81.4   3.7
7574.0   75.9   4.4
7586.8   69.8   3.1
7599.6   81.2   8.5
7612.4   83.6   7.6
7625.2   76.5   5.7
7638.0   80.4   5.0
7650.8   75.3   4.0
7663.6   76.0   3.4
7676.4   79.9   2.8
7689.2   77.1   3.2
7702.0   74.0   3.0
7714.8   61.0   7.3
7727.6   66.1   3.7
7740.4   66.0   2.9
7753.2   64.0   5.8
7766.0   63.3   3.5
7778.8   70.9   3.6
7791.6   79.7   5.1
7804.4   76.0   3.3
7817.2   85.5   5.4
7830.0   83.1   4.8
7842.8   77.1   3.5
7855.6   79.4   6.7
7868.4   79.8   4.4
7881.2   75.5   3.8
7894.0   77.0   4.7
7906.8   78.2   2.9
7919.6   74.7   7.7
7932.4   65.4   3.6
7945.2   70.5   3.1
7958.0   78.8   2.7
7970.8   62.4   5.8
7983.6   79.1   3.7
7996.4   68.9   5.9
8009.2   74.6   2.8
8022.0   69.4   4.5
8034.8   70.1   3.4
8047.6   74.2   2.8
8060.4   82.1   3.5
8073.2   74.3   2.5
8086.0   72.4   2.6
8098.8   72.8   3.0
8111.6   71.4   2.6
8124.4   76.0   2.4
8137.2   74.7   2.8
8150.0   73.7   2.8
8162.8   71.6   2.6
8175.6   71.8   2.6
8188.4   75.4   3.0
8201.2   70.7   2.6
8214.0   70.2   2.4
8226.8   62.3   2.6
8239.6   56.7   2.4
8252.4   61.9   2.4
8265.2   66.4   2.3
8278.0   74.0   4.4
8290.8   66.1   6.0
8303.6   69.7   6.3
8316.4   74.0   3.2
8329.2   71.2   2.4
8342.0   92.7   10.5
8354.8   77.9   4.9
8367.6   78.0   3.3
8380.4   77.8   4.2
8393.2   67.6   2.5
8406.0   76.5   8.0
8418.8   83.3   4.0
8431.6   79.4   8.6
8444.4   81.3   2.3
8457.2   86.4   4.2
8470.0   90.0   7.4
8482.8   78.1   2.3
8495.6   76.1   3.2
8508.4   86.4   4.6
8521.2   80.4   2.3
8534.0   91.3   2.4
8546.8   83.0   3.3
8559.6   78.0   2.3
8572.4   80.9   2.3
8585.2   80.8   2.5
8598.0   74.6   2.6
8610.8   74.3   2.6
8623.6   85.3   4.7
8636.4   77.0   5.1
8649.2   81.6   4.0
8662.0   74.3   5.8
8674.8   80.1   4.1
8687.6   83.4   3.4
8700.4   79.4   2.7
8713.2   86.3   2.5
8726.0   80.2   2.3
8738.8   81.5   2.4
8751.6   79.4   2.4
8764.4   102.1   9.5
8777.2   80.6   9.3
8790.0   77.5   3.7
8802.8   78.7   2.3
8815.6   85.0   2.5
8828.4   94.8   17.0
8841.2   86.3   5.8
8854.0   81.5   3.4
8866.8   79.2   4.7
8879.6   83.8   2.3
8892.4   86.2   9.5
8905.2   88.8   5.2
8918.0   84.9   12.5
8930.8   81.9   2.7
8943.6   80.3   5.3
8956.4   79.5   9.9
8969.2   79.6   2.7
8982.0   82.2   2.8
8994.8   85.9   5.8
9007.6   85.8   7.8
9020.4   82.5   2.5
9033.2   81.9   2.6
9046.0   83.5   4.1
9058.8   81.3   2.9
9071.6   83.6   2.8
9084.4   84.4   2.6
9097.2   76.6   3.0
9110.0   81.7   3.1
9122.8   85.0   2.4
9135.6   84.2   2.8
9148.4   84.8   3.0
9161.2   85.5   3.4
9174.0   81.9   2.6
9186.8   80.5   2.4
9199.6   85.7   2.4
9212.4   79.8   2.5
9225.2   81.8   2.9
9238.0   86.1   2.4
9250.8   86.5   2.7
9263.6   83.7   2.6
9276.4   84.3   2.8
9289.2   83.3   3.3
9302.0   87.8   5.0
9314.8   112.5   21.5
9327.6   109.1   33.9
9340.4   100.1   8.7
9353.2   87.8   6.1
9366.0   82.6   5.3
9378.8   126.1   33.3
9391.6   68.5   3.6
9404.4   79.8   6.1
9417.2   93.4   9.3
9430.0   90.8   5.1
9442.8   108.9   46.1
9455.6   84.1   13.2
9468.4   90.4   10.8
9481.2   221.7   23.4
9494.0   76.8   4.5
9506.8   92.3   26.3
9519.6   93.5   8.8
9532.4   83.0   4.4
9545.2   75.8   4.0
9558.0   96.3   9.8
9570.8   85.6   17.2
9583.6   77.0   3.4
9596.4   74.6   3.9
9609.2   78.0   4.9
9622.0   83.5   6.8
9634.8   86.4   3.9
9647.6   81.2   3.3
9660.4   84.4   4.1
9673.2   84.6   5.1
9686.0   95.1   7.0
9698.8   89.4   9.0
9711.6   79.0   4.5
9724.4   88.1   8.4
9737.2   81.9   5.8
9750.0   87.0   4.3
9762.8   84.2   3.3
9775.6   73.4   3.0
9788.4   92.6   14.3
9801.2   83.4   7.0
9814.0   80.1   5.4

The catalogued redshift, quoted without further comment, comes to 0.59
